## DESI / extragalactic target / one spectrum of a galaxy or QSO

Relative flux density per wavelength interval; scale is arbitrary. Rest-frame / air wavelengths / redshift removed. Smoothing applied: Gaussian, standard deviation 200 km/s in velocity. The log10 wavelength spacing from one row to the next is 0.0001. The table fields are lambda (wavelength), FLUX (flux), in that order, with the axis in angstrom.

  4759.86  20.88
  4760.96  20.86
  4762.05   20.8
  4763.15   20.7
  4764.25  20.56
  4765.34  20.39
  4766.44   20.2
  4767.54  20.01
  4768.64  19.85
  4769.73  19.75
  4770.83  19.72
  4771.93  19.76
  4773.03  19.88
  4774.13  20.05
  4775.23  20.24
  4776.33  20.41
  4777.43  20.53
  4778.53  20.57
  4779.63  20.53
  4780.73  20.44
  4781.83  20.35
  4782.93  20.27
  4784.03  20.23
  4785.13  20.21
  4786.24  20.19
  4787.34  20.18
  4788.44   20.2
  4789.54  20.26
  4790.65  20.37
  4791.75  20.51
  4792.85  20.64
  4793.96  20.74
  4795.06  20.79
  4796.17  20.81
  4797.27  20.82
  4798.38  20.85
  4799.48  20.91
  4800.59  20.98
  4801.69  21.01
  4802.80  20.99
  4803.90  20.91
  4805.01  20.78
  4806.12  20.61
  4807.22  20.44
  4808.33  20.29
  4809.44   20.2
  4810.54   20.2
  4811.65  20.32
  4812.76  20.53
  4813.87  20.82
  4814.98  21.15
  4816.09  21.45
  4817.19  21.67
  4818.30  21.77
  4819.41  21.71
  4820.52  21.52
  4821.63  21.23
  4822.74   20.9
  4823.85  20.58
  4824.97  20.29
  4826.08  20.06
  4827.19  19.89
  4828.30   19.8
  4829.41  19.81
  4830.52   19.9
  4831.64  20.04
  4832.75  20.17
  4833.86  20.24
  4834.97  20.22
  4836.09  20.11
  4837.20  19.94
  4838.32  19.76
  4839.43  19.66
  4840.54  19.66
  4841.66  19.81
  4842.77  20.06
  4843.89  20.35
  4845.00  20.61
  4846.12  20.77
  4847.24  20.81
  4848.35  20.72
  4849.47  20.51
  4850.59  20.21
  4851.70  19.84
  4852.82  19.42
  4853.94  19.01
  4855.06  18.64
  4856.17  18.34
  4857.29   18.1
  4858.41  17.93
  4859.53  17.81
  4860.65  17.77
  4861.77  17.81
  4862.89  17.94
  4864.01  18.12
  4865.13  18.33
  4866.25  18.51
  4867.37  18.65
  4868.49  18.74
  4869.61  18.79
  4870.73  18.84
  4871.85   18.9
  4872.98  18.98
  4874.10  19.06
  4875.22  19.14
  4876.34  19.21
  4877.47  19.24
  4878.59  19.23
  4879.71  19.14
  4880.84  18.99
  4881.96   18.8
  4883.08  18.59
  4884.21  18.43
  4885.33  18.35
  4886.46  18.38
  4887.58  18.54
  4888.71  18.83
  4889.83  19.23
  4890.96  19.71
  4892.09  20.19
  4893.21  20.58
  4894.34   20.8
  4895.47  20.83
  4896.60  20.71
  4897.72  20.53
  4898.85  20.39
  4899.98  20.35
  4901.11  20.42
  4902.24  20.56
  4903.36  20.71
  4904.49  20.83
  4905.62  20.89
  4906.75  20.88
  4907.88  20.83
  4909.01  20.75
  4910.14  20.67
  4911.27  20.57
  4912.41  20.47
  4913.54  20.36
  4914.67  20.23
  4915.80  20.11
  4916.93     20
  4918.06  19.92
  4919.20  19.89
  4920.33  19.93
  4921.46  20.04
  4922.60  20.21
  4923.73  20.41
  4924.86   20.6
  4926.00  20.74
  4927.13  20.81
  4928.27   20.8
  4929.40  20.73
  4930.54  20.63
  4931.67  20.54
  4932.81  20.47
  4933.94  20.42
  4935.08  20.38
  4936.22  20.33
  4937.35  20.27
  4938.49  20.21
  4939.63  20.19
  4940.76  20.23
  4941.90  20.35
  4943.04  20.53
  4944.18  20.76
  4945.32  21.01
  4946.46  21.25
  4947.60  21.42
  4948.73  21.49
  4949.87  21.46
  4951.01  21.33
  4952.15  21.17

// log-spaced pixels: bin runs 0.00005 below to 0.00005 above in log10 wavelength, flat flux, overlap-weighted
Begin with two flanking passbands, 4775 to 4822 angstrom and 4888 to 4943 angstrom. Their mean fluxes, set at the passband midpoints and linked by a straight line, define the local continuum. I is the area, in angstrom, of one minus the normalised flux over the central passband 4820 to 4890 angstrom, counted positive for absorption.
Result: 4.0 angstrom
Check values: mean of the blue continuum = 20.7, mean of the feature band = 19.4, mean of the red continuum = 20.4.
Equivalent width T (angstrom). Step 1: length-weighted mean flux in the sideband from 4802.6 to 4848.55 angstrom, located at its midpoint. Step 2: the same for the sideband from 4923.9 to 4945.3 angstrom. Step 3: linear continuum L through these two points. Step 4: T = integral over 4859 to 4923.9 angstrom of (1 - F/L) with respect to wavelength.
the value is 3.0 angstrom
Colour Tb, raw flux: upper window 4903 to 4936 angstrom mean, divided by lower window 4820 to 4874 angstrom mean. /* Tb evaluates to 1.0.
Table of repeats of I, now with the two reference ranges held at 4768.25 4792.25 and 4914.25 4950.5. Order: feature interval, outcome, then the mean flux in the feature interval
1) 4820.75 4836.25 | 0.0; 20.3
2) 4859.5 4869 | 1.0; 18.2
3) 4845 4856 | 0.2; 20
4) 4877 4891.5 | 1.1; 18.9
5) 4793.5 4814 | -0.4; 20.7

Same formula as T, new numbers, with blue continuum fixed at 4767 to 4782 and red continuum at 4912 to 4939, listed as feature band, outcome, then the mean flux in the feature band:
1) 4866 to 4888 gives 1.58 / 18.8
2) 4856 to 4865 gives 1.02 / 18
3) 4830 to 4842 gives 0.16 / 20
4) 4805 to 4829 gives -0.62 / 20.7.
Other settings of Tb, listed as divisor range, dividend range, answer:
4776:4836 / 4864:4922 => 0.96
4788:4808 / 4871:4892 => 0.92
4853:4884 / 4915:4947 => 1.10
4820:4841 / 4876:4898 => 0.96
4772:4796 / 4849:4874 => 0.92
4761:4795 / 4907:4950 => 1.01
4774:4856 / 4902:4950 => 1.01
